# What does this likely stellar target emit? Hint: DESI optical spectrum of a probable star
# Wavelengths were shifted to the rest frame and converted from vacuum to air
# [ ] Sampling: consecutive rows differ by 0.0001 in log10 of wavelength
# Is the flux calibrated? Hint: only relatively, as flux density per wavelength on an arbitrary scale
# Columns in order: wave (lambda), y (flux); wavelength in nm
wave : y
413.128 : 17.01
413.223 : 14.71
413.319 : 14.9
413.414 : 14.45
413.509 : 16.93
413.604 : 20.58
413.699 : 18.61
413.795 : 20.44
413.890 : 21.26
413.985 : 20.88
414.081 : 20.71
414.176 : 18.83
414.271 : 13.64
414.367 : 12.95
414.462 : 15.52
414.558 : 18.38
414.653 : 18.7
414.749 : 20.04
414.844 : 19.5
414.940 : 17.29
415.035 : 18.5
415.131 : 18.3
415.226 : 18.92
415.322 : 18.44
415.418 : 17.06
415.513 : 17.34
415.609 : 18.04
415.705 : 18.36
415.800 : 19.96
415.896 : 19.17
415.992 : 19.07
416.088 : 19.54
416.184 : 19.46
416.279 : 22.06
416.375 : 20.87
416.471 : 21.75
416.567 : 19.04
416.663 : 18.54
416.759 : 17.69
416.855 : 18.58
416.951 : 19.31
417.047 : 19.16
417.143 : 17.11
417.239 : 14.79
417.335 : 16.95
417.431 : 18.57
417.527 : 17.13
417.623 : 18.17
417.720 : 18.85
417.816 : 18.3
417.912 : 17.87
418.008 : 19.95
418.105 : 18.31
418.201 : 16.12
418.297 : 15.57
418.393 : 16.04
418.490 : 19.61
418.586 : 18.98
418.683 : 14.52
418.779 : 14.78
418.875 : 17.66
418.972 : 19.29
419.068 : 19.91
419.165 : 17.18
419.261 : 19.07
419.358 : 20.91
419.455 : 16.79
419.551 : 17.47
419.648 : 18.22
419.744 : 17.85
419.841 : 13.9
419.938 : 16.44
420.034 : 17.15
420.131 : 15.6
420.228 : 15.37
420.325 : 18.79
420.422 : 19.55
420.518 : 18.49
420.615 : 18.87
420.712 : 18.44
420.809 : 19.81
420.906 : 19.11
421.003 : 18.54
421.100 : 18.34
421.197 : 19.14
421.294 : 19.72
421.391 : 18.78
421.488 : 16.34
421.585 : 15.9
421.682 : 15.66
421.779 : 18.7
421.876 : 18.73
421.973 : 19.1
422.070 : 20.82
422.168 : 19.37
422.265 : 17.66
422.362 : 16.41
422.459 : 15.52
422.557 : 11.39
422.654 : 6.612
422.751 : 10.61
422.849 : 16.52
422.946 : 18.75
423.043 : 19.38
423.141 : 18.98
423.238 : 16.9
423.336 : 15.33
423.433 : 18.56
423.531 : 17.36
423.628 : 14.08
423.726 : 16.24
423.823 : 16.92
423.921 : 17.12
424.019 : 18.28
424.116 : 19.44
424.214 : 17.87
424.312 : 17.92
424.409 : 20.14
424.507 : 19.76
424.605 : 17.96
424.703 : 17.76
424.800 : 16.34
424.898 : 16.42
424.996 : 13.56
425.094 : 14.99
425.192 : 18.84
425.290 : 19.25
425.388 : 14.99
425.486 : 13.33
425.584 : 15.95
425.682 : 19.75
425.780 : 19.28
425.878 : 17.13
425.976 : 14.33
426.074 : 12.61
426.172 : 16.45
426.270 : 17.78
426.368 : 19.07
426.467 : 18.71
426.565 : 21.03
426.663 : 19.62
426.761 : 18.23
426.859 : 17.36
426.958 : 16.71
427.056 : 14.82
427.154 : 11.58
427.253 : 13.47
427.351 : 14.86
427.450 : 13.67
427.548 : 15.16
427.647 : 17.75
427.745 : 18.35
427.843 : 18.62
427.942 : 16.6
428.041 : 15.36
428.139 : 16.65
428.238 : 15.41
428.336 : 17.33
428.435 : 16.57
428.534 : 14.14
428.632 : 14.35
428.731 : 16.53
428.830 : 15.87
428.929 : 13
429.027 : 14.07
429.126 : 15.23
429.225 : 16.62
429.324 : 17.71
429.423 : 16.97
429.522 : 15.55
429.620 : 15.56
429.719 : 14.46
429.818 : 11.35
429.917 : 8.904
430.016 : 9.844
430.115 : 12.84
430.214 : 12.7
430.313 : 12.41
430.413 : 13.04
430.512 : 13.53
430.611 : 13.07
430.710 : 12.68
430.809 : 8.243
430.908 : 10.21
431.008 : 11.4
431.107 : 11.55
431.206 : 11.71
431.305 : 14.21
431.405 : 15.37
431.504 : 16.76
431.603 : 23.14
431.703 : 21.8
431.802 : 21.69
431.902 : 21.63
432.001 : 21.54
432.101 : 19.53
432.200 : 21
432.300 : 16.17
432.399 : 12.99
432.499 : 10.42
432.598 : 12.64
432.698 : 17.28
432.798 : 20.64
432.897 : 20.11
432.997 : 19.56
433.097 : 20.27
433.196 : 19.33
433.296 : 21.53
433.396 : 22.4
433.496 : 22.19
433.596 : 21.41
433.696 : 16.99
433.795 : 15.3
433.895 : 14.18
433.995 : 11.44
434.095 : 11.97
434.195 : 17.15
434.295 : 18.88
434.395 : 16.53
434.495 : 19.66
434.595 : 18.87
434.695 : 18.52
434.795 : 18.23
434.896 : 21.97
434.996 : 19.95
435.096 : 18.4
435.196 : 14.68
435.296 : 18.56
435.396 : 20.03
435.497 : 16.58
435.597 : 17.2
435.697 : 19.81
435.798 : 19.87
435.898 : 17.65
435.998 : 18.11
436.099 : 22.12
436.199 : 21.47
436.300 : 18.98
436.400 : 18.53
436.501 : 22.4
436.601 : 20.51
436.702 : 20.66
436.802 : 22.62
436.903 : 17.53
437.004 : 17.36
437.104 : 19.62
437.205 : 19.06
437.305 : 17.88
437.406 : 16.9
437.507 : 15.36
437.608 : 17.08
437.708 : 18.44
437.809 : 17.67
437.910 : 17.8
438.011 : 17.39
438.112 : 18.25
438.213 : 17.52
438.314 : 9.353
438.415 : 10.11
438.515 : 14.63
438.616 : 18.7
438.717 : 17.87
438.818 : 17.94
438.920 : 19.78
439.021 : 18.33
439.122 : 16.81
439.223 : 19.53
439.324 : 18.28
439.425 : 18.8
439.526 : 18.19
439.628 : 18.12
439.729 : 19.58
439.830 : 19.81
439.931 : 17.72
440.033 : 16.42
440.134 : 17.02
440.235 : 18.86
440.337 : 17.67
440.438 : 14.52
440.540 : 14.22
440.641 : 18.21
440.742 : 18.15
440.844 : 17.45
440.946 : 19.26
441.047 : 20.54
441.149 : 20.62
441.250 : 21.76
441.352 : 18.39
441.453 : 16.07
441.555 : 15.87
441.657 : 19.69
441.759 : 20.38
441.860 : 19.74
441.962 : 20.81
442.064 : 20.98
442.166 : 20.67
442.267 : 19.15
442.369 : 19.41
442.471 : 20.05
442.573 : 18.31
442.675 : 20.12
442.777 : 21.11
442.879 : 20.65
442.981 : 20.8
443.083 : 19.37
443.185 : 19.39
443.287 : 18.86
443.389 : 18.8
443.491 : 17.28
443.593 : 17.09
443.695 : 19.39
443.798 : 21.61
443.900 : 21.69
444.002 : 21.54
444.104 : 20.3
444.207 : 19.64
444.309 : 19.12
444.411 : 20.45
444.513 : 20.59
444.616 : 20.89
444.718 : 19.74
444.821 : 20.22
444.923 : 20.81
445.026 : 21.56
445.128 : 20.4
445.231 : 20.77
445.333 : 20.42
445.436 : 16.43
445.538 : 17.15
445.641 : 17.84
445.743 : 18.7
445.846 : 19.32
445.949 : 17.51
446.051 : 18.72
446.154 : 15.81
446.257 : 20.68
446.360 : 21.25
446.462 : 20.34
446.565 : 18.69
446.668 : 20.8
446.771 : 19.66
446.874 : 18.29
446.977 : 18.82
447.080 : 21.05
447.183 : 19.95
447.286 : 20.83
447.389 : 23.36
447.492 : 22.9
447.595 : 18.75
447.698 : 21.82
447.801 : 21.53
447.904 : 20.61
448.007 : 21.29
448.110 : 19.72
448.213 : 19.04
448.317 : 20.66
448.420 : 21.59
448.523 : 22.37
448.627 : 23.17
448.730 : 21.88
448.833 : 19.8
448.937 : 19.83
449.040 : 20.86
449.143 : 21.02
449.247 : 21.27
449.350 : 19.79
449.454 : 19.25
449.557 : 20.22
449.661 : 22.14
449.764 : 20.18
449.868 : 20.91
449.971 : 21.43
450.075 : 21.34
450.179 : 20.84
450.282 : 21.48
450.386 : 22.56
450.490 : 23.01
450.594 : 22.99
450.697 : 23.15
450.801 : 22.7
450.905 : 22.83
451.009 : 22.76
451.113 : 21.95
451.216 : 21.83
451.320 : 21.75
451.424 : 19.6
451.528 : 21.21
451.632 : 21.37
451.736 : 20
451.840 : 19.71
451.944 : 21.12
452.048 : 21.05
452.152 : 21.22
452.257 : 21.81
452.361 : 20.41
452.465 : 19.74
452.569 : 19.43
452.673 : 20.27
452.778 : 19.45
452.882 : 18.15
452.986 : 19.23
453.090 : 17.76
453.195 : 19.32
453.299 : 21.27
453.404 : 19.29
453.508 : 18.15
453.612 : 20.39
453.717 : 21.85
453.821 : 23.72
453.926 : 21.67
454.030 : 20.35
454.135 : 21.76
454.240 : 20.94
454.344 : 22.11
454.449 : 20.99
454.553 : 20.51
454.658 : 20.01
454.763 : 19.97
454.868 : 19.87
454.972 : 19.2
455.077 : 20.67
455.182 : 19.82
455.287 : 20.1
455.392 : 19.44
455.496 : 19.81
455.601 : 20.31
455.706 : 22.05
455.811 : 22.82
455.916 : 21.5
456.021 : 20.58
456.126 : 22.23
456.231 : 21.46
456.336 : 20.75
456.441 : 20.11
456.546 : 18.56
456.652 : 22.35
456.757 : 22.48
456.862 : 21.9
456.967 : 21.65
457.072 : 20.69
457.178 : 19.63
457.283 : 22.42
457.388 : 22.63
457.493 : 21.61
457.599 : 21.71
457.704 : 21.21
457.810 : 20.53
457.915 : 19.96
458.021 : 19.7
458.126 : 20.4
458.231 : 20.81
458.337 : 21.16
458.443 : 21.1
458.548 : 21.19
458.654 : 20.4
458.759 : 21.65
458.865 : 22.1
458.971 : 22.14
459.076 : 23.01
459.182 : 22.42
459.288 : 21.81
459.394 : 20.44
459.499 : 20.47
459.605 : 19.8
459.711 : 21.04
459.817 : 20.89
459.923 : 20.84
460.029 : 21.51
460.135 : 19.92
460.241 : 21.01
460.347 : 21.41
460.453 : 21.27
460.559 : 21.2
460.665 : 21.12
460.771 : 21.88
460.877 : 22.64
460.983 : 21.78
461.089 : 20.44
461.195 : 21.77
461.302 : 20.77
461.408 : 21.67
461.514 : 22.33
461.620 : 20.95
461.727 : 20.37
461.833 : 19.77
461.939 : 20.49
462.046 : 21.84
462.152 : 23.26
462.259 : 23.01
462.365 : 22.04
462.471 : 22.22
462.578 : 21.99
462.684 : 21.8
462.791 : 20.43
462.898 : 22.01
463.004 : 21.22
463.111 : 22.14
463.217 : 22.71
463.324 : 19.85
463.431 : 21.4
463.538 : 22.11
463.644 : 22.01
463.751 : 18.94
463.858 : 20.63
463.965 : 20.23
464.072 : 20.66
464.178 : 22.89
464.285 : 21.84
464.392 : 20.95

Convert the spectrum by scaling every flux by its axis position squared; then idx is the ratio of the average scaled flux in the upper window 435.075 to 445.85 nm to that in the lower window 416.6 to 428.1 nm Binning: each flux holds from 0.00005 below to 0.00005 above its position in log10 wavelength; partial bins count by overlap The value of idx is 1.2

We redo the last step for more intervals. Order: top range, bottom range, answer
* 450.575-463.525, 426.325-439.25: 1.39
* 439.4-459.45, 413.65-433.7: 1.34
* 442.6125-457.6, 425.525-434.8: 1.39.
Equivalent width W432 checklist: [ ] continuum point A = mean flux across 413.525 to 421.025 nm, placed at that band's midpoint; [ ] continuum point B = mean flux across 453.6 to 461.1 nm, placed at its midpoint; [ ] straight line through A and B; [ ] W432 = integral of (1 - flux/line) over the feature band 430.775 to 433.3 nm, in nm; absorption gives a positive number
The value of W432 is 0.31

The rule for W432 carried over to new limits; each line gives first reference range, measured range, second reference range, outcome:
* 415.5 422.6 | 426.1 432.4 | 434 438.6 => 0.83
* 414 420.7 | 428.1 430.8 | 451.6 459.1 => 0.67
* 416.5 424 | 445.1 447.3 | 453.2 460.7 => 0.08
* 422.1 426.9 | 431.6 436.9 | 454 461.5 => -0.17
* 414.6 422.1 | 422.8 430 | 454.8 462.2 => 0.90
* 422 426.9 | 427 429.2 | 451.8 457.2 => 0.25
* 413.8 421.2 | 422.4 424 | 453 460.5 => 0.25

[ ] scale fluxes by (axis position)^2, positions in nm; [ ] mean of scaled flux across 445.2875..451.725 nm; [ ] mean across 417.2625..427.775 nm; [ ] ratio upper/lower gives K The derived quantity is 1.4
